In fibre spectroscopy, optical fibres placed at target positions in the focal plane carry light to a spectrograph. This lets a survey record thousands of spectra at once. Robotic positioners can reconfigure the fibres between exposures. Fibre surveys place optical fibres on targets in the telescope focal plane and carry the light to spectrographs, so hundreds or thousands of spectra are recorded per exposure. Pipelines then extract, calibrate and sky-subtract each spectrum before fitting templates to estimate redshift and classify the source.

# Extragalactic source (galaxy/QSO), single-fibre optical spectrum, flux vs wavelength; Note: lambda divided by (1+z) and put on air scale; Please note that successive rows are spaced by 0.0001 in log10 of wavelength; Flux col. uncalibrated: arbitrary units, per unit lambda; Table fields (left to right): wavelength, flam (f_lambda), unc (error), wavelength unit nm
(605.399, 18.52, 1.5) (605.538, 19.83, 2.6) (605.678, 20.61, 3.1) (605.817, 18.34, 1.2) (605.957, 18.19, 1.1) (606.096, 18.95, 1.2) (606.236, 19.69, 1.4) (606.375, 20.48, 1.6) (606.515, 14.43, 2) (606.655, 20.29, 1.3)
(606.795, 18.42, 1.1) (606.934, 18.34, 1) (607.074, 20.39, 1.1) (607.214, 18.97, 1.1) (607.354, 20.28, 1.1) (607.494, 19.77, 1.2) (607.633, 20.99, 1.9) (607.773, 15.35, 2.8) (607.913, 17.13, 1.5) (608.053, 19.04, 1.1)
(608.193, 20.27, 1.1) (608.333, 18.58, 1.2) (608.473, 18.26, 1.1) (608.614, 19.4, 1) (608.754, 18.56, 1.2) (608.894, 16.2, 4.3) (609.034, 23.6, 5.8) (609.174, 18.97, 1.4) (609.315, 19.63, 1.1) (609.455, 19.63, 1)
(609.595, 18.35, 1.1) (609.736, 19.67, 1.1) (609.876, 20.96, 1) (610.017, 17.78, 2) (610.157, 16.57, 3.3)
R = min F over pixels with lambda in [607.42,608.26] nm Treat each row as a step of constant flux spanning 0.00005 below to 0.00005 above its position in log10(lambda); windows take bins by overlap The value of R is 15.35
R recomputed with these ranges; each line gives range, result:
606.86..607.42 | 18.34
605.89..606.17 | 18.19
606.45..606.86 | 14.43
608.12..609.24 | 16.2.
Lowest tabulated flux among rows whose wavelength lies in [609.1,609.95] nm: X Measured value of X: 18.35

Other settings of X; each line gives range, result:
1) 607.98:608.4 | 18.58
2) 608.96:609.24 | 18.97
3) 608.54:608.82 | 18.56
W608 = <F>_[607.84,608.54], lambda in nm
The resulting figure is 18.6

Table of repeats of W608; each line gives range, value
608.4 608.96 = 18.1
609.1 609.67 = 19.2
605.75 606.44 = 19.1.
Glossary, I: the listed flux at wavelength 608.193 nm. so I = 20.27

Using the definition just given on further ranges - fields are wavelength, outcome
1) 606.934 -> 18.34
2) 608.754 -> 18.56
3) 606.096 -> 18.95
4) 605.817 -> 18.34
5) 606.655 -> 20.29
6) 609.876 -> 20.96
